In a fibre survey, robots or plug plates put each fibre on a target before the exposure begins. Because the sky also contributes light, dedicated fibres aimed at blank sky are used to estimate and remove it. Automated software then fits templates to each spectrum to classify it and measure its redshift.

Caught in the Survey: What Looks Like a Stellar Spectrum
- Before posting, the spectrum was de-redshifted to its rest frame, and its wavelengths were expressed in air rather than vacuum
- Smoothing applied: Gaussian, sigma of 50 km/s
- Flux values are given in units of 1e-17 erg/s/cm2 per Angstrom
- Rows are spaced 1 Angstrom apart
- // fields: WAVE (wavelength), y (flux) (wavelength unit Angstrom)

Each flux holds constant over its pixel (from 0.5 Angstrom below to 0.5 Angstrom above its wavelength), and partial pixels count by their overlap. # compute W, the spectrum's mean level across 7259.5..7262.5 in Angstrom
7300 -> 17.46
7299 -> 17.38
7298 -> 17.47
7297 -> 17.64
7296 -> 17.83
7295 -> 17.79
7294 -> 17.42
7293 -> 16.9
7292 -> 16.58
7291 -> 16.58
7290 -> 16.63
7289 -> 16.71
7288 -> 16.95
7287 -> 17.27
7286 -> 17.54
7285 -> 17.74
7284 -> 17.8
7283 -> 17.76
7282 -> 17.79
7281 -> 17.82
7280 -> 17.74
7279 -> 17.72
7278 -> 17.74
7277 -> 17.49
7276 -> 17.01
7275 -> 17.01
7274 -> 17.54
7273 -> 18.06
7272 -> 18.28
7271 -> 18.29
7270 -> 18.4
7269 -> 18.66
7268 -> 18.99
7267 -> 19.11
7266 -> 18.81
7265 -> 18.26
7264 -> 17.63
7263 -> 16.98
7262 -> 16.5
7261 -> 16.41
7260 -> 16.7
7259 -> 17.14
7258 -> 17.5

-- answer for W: 16.5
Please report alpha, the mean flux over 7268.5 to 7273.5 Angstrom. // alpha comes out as 18.3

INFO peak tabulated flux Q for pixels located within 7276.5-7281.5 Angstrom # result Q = 17.82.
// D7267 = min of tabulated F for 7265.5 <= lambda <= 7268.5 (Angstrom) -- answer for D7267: 18.81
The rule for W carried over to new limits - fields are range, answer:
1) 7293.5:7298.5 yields 17.6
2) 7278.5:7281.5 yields 17.8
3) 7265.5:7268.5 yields 19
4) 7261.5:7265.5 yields 17.3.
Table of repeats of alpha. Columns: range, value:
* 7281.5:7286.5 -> 17.7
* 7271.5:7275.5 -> 17.7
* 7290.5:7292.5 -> 16.6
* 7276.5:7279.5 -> 17.6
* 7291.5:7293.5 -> 16.7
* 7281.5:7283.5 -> 17.8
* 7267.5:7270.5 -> 18.7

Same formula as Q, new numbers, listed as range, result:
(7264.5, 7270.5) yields 19.11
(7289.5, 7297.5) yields 17.83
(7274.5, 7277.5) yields 17.49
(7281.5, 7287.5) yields 17.8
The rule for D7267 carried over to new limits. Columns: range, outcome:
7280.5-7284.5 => 17.76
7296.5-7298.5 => 17.47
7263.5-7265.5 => 17.63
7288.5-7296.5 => 16.58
